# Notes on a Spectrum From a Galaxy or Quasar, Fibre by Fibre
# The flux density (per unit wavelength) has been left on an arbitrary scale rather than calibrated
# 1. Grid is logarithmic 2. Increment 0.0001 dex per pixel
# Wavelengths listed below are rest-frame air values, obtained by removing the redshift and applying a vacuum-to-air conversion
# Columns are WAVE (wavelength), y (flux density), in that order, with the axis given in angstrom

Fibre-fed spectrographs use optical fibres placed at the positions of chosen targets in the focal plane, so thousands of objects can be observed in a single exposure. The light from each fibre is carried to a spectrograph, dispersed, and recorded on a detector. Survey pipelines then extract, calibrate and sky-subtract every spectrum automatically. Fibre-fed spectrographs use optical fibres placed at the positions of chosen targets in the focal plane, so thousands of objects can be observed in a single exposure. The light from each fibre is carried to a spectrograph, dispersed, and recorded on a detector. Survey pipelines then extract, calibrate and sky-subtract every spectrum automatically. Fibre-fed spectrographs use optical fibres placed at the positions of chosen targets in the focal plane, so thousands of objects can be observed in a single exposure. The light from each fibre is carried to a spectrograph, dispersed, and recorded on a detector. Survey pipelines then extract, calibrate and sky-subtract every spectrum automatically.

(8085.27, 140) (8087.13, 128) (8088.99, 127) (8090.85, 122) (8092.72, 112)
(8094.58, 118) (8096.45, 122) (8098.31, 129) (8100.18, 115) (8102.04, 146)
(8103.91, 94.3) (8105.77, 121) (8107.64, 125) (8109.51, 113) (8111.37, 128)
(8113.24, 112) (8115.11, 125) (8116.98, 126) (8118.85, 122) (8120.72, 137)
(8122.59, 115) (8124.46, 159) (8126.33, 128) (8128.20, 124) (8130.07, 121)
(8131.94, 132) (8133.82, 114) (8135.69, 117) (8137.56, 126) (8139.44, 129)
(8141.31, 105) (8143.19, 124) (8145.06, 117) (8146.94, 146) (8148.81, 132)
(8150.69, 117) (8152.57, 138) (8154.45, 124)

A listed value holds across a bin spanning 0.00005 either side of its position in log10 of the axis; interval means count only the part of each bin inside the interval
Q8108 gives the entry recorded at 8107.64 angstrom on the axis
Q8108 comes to 125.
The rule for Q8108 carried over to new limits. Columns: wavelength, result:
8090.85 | 122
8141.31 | 105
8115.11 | 125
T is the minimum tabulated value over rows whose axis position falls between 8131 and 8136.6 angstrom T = 114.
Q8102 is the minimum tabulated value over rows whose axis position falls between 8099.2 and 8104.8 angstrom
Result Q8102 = 94.3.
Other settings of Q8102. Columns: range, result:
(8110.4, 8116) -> 112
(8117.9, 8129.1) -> 115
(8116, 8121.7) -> 122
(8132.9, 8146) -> 105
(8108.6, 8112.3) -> 113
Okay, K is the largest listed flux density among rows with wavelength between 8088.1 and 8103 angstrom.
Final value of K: 146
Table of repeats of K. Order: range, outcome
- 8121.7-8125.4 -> 159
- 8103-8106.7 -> 121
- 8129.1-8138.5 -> 132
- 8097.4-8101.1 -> 129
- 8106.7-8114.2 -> 128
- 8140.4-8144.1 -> 124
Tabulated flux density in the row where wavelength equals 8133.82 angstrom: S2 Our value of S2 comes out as 114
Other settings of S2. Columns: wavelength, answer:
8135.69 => 117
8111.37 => 128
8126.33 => 128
